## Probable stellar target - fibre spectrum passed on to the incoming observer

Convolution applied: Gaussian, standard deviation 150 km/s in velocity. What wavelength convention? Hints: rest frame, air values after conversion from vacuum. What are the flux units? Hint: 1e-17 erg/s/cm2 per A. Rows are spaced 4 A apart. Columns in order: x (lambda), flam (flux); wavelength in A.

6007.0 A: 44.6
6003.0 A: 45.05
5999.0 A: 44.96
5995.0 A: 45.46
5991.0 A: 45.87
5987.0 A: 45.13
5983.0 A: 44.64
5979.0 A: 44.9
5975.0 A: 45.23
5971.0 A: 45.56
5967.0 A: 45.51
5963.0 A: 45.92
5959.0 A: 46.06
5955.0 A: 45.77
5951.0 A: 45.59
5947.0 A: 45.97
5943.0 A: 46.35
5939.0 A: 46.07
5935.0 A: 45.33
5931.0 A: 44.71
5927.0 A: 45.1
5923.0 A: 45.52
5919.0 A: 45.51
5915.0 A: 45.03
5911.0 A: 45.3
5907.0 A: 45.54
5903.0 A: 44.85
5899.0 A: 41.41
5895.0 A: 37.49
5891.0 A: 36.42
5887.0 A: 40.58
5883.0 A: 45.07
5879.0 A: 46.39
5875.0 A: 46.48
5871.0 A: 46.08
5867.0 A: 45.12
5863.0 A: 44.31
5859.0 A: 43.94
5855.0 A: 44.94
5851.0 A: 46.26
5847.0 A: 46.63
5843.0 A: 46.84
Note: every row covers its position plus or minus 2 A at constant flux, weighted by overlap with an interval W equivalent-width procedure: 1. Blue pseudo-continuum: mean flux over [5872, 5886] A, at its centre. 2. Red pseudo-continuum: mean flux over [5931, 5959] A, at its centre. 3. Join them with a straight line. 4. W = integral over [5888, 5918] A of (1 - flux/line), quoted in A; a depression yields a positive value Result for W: 2.2 A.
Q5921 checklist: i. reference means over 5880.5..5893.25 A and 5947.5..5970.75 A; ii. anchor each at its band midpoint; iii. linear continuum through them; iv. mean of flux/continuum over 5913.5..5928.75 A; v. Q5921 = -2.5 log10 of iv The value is -0.052 mag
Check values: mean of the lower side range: 40.9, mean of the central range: 45.3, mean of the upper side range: 45.8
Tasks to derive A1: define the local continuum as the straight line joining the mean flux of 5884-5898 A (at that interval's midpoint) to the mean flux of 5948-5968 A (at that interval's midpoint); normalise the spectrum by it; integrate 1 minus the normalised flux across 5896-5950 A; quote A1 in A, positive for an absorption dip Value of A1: -3.6 A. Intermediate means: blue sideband 38.9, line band 45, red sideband 45.8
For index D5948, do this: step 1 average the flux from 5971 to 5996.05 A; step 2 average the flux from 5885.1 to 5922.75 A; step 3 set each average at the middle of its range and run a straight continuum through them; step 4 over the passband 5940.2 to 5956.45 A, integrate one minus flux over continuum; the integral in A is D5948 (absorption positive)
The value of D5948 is -0.69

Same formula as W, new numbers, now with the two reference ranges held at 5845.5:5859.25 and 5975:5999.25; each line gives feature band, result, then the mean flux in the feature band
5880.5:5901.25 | 2.3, 40.4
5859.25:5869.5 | 0.2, 44.6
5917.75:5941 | 0.0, 45.4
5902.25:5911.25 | 0.0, 45.3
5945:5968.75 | -0.3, 45.8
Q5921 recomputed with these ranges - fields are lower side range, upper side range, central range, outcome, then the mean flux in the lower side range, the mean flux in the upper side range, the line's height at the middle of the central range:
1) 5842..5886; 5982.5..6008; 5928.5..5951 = -0.01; 45.5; 45.1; 45.3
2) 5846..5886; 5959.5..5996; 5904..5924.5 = 0.00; 45.4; 45.4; 45.4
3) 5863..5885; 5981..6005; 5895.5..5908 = 0.06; 45.7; 45.2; 45.6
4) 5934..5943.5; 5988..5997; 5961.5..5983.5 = 0.01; 45.9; 45.6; 45.7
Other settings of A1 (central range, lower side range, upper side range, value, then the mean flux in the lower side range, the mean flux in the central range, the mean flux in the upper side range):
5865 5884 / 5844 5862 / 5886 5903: -1.56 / 45.5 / 45.9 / 39.6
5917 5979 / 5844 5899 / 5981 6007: -1.33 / 43.8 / 45.6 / 45.1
